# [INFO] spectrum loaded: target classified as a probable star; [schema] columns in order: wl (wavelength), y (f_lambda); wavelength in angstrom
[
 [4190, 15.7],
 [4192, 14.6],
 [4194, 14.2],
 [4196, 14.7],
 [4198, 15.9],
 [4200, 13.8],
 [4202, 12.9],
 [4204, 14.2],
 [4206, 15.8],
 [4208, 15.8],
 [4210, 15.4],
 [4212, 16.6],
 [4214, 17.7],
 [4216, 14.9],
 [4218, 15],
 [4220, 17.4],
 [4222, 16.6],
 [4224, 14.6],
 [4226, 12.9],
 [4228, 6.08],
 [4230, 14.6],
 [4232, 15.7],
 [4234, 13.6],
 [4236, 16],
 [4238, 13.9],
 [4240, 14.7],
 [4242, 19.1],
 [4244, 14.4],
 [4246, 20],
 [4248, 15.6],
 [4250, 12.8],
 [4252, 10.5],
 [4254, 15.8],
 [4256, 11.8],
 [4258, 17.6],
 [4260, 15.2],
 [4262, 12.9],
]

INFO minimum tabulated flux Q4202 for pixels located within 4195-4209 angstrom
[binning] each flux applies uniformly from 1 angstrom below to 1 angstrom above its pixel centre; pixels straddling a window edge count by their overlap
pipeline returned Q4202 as 12.9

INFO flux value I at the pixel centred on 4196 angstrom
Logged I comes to 14.7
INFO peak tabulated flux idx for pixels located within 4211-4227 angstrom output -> 17.7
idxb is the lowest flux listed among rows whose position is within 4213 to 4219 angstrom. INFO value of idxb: 14.9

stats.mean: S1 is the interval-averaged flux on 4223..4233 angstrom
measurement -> 12.8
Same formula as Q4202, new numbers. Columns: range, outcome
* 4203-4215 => 14.2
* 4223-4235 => 6.08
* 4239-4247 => 14.4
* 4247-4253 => 10.5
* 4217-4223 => 15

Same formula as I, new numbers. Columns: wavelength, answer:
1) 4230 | 14.6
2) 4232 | 15.7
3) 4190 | 15.7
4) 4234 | 13.6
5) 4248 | 15.6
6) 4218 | 15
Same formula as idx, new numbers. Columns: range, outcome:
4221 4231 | 16.6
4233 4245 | 19.1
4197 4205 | 15.9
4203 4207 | 15.8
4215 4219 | 15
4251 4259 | 17.6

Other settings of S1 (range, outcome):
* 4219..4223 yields 17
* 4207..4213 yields 15.9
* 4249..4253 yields 11.7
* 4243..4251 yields 15.7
